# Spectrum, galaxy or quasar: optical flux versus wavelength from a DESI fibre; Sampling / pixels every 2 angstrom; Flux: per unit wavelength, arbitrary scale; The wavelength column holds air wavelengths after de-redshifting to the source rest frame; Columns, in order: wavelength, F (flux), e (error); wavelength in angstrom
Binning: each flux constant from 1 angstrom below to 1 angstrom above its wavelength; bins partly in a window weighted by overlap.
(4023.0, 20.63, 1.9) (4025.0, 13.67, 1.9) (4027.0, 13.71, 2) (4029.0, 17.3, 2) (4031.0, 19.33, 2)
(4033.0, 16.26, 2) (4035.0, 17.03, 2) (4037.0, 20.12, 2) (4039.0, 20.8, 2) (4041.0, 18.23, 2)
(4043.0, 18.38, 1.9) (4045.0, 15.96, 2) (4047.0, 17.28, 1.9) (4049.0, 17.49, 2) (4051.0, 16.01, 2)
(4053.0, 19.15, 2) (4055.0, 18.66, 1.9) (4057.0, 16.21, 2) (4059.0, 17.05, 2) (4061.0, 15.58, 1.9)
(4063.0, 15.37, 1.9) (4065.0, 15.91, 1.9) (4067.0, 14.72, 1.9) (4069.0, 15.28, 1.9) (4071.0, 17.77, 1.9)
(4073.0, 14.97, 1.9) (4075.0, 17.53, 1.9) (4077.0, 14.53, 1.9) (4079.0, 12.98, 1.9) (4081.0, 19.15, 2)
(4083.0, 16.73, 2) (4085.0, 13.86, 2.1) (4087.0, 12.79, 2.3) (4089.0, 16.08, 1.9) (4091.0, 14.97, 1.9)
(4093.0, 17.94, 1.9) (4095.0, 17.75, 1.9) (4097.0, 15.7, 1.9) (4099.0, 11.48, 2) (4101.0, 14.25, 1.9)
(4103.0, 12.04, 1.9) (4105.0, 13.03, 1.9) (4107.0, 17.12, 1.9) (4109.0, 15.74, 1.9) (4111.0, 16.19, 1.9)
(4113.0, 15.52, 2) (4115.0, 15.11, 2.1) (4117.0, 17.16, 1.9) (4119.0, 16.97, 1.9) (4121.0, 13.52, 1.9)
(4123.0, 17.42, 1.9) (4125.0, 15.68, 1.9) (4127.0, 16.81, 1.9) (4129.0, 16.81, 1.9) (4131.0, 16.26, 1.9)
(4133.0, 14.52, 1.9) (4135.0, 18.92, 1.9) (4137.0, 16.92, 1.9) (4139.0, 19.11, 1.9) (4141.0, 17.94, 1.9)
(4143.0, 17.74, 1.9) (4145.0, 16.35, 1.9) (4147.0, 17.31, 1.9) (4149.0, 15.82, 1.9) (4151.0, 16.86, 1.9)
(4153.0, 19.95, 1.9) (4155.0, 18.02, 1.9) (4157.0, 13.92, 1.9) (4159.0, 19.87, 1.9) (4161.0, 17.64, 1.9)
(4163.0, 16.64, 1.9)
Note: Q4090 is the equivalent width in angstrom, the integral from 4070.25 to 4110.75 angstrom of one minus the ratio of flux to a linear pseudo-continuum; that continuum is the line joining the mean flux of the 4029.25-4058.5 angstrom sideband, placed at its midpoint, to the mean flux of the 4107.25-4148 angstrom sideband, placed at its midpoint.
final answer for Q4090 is 4.4 angstrom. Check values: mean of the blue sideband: 17.9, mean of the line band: 15.3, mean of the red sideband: 16.6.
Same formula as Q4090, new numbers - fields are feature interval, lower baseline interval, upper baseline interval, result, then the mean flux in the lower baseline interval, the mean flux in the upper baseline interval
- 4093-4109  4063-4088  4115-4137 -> 1.2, 15.5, 16.4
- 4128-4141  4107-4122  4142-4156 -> -0.3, 15.8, 17.4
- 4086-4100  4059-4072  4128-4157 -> 0.9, 15.9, 17.2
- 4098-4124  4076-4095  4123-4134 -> 1.4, 15.6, 16.1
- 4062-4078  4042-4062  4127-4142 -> 1.3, 17.2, 17.2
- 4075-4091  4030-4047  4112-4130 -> 1.7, 18.2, 16.1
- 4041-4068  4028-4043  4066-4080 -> 0.2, 18.4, 15.4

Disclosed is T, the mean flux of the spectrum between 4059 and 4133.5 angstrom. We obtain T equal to 15.6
